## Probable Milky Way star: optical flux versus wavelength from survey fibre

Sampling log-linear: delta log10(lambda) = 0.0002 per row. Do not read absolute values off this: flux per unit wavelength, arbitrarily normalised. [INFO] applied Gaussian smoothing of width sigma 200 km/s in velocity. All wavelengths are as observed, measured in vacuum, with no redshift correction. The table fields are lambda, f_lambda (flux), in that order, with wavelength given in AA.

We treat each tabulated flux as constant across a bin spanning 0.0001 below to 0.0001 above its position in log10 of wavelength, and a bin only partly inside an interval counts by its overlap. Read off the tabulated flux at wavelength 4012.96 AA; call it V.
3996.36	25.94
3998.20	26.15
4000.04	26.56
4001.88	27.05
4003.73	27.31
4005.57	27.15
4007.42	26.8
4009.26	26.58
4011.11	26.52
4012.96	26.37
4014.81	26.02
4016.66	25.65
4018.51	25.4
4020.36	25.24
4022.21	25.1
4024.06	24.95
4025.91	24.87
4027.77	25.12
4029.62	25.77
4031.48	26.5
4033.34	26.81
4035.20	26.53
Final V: 26.37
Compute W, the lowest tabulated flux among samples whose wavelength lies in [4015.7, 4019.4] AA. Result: 25.4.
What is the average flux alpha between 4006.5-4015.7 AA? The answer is 26.5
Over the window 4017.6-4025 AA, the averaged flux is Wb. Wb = 25.2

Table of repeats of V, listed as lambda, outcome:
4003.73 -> 27.31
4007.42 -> 26.8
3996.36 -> 25.94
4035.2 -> 26.53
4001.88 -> 27.05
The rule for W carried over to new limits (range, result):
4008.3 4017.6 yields 25.65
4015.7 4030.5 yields 24.87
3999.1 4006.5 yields 26.56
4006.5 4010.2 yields 26.58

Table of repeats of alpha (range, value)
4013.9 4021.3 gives 25.6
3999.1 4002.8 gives 26.8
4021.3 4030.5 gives 25.2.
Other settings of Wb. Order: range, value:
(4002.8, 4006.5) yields 27.2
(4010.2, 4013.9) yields 26.4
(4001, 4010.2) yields 27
